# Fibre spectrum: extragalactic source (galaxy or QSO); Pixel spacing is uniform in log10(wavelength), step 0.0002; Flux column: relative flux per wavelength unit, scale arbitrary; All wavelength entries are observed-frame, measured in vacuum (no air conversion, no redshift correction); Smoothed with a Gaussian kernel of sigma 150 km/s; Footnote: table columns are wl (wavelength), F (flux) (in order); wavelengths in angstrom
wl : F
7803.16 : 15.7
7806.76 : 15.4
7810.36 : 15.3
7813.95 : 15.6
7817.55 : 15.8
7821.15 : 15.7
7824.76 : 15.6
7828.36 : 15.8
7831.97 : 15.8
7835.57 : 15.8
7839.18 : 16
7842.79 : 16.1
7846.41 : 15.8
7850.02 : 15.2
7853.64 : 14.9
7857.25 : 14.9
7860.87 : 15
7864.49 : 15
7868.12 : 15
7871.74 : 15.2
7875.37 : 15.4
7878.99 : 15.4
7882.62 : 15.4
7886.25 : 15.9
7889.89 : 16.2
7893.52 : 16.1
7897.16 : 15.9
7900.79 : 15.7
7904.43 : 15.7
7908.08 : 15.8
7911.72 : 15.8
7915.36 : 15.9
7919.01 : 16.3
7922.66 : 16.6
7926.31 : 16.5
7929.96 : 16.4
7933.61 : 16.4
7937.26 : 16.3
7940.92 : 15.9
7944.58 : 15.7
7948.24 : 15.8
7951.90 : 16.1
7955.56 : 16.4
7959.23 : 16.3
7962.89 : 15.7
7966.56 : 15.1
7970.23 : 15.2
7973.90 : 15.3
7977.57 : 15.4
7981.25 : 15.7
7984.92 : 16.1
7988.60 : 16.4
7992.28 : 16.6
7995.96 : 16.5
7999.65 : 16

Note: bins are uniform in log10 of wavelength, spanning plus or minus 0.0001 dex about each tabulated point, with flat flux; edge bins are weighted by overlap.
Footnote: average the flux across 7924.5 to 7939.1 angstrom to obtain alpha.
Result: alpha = 16.4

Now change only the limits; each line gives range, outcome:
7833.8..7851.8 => 15.8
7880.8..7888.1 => 15.6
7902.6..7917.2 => 15.8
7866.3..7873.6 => 15.1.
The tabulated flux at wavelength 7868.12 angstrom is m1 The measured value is 15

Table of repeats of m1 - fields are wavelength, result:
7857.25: 14.9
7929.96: 16.4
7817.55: 15.8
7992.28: 16.6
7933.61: 16.4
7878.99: 15.4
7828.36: 15.8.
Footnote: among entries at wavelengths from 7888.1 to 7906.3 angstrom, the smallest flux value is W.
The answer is 15.7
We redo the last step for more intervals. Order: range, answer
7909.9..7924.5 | 15.8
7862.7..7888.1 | 15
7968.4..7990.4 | 15.2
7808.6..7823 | 15.3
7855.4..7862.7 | 14.9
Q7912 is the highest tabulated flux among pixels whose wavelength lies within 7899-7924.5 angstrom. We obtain 16.6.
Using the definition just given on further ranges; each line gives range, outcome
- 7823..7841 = 16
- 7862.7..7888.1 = 15.9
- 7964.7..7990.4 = 16.4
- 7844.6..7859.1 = 15.8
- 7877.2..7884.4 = 15.4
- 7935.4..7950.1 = 16.3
